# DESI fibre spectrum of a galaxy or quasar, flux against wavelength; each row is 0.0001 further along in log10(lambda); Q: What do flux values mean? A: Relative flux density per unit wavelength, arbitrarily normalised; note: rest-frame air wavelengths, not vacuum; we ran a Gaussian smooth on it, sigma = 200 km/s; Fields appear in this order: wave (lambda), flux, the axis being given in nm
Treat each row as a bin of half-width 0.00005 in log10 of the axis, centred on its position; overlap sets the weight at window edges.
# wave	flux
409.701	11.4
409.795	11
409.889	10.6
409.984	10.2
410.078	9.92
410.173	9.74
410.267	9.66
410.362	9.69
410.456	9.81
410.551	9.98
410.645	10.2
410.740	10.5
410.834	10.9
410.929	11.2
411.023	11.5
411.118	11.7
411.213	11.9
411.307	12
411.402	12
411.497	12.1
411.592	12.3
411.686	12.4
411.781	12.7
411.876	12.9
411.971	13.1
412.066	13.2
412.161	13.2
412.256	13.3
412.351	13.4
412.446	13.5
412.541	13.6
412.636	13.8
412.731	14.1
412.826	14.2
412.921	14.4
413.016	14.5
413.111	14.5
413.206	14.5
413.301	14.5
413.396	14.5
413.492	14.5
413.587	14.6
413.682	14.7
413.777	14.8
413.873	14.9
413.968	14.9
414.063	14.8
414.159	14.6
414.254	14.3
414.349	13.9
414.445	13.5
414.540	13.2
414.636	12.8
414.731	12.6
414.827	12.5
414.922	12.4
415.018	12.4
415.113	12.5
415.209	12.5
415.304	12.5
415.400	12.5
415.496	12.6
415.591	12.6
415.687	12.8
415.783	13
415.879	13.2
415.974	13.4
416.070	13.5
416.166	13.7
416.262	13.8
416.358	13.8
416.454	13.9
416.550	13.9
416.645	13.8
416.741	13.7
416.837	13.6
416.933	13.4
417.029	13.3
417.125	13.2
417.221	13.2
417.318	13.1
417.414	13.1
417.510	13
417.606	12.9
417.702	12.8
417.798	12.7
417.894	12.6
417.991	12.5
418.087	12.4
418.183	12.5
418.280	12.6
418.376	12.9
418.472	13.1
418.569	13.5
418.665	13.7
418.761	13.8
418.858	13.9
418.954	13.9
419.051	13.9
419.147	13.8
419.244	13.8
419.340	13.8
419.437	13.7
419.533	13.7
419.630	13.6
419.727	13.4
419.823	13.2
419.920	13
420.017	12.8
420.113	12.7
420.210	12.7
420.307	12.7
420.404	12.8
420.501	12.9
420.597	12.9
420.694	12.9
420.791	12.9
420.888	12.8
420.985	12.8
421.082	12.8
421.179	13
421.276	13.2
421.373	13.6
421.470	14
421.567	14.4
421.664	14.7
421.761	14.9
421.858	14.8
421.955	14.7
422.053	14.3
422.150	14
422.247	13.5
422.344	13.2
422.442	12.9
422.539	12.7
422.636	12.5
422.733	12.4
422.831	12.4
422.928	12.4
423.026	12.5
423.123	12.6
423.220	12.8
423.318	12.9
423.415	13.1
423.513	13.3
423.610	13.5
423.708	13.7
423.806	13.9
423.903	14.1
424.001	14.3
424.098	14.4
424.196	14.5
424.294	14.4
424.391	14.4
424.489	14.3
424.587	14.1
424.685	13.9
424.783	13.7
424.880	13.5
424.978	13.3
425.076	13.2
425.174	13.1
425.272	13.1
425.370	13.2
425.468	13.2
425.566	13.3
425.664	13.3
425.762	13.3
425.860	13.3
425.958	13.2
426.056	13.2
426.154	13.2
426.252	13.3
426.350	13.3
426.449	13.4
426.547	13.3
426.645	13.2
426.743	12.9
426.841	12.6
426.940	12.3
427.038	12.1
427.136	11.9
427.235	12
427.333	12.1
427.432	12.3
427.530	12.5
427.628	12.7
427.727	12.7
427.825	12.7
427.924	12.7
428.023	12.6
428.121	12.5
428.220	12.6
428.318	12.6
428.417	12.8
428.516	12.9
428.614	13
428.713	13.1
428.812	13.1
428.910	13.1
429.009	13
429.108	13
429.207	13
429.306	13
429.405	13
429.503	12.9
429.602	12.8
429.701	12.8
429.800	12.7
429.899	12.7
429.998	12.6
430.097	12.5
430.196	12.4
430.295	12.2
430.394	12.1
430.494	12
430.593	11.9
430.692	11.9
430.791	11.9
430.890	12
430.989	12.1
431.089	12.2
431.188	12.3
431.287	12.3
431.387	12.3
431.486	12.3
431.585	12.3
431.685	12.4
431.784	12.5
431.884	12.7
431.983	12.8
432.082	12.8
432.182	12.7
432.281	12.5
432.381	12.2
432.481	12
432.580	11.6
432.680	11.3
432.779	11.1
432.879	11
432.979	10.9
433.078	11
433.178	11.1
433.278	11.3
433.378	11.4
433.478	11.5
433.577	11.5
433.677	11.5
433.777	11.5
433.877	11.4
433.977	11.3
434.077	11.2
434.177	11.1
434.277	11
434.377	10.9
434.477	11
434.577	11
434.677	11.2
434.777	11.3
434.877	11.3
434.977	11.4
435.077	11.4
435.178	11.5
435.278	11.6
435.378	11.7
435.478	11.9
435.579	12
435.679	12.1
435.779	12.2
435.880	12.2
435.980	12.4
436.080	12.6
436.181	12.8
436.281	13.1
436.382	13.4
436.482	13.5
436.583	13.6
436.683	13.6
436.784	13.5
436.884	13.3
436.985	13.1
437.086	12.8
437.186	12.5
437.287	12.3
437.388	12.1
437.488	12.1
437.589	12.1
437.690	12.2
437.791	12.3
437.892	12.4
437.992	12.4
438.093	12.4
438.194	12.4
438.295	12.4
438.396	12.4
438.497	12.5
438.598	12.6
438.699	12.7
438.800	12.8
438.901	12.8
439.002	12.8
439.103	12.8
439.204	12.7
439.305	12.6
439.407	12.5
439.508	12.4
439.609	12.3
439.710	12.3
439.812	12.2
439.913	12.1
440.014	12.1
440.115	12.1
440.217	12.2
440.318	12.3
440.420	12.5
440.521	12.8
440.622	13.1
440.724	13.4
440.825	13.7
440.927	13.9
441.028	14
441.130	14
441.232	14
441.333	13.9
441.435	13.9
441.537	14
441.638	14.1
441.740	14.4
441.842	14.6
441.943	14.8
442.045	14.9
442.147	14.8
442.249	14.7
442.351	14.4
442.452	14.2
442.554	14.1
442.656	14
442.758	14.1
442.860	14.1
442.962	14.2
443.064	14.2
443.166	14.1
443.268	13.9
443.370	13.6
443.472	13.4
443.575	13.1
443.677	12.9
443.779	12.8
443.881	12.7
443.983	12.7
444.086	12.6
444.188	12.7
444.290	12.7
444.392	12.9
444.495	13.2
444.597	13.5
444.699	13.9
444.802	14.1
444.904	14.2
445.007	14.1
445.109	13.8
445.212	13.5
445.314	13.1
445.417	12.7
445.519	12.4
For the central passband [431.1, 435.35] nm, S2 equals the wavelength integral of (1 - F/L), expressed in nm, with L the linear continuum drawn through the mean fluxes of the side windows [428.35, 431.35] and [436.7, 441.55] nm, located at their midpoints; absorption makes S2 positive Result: 0.331 nm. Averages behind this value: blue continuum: 12.6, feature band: 11.7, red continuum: 12.8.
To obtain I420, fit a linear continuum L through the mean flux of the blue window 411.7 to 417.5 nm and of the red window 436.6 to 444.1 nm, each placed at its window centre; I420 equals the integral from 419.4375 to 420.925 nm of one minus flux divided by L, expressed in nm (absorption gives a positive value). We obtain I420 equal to 0.049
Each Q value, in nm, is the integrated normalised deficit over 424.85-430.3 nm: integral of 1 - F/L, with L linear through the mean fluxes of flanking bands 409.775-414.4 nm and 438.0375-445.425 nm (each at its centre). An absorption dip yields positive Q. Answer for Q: 0.07 nm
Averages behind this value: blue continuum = 12.7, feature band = 12.9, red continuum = 13.3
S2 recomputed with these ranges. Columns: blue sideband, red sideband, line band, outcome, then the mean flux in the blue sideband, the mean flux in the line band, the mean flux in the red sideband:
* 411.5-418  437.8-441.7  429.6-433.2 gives 0.25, 13.5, 12.1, 12.9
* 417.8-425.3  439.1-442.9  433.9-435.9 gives 0.29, 13.4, 11.5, 13.5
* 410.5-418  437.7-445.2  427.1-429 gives 0.08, 13.2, 12.6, 13.3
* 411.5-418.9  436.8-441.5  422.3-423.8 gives 0.03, 13.4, 12.9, 12.7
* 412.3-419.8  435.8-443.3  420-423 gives 0.04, 13.5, 13.3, 13.2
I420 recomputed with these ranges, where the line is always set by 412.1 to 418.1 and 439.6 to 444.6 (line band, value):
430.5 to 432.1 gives 0.14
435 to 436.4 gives 0.14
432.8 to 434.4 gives 0.27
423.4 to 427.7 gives 0.07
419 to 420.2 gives 0.01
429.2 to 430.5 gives 0.08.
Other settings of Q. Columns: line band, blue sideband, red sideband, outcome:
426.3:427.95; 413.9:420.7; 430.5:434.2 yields -0.04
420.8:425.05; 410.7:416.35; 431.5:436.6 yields -0.33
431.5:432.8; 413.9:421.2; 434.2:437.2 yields 0.01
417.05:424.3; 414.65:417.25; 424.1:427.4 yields -0.07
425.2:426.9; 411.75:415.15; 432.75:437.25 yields -0.07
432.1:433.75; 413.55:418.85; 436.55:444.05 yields 0.21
